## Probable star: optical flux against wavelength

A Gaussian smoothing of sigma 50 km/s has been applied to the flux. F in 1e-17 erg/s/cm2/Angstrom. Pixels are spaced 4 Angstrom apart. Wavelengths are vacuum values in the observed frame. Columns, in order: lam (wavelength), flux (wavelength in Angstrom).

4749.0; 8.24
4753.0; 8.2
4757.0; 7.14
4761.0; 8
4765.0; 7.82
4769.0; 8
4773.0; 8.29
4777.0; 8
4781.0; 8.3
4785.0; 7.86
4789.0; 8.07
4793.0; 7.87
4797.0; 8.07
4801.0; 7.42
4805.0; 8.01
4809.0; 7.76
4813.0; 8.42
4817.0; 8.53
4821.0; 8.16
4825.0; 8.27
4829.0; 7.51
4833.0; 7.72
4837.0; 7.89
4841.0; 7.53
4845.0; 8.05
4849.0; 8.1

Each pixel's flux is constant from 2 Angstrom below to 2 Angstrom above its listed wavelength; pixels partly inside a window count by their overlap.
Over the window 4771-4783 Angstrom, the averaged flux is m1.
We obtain 8.2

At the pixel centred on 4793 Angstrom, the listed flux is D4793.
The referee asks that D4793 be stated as 7.87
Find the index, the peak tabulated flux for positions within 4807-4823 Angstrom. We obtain 8.53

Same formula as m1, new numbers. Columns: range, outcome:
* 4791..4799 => 7.97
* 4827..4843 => 7.66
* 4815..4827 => 8.32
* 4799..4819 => 8.03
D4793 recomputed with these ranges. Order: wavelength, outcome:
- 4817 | 8.53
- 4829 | 7.51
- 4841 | 7.53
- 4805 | 8.01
